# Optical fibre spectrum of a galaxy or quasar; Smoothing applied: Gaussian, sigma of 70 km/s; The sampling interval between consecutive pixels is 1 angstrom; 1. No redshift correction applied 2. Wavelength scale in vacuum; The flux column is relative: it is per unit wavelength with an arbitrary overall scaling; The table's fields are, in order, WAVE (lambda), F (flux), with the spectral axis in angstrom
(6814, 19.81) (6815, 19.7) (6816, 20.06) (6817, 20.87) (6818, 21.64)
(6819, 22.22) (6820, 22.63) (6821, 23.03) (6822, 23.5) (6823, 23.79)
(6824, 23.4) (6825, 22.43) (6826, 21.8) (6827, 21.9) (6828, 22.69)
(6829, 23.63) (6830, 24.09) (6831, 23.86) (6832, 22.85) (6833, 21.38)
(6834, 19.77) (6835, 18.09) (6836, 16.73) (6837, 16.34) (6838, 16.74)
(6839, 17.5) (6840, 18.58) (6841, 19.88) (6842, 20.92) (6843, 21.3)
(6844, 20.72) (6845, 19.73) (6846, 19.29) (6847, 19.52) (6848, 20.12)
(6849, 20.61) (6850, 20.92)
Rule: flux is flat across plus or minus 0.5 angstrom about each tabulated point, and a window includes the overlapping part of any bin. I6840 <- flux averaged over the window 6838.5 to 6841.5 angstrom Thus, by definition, 18.7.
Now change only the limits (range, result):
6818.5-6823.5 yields 23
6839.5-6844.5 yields 20.3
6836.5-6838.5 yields 16.5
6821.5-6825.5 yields 23.3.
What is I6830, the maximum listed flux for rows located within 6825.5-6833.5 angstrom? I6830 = 24.09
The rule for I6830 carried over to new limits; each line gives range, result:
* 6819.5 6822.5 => 23.5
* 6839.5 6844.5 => 21.3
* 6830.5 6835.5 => 23.86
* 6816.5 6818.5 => 21.64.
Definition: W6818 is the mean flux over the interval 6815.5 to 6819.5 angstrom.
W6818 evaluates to 21.2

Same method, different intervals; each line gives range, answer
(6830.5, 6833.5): 22.7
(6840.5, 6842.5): 20.4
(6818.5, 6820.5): 22.4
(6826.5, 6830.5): 23.1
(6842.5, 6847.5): 20.1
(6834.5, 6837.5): 17.1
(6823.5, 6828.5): 22.4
